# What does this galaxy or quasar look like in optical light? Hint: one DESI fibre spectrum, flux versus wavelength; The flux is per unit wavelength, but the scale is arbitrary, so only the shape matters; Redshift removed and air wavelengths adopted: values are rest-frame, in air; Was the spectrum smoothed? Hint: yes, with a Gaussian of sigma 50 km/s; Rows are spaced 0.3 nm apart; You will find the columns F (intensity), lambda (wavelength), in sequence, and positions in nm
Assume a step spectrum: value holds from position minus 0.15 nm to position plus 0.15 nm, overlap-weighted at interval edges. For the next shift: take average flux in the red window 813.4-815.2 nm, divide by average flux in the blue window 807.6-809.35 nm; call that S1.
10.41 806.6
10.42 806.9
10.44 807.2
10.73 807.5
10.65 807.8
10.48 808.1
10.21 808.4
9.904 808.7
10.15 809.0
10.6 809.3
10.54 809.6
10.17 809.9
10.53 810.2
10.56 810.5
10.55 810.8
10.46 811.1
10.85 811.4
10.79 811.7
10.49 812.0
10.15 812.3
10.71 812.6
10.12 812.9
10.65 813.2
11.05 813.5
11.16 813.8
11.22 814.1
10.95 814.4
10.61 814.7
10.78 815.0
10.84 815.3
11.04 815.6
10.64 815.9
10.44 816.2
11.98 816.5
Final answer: 1.1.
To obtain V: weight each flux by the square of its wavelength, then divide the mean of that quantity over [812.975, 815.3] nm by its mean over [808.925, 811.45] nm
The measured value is 1.05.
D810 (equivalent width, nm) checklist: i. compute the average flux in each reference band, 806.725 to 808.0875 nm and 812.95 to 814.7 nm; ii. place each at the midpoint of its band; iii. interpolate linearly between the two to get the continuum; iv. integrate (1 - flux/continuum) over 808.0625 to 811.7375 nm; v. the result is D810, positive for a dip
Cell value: 0.089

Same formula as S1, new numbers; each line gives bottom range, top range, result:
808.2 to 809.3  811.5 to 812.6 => 1.03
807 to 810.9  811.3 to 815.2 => 1.03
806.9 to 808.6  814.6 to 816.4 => 1.03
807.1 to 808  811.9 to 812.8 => 0.98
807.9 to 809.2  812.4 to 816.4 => 1.06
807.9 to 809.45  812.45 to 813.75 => 1.04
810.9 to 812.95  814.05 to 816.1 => 1.03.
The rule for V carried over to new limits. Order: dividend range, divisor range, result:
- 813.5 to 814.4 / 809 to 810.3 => 1.08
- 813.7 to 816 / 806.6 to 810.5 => 1.06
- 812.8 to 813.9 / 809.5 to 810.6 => 1.04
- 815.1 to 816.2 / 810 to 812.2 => 1.03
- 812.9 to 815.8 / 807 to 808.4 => 1.05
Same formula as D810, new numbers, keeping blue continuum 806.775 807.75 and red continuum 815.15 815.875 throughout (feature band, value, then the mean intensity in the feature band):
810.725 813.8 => 0.041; 10.6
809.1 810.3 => 0.023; 10.4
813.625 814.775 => -0.019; 11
